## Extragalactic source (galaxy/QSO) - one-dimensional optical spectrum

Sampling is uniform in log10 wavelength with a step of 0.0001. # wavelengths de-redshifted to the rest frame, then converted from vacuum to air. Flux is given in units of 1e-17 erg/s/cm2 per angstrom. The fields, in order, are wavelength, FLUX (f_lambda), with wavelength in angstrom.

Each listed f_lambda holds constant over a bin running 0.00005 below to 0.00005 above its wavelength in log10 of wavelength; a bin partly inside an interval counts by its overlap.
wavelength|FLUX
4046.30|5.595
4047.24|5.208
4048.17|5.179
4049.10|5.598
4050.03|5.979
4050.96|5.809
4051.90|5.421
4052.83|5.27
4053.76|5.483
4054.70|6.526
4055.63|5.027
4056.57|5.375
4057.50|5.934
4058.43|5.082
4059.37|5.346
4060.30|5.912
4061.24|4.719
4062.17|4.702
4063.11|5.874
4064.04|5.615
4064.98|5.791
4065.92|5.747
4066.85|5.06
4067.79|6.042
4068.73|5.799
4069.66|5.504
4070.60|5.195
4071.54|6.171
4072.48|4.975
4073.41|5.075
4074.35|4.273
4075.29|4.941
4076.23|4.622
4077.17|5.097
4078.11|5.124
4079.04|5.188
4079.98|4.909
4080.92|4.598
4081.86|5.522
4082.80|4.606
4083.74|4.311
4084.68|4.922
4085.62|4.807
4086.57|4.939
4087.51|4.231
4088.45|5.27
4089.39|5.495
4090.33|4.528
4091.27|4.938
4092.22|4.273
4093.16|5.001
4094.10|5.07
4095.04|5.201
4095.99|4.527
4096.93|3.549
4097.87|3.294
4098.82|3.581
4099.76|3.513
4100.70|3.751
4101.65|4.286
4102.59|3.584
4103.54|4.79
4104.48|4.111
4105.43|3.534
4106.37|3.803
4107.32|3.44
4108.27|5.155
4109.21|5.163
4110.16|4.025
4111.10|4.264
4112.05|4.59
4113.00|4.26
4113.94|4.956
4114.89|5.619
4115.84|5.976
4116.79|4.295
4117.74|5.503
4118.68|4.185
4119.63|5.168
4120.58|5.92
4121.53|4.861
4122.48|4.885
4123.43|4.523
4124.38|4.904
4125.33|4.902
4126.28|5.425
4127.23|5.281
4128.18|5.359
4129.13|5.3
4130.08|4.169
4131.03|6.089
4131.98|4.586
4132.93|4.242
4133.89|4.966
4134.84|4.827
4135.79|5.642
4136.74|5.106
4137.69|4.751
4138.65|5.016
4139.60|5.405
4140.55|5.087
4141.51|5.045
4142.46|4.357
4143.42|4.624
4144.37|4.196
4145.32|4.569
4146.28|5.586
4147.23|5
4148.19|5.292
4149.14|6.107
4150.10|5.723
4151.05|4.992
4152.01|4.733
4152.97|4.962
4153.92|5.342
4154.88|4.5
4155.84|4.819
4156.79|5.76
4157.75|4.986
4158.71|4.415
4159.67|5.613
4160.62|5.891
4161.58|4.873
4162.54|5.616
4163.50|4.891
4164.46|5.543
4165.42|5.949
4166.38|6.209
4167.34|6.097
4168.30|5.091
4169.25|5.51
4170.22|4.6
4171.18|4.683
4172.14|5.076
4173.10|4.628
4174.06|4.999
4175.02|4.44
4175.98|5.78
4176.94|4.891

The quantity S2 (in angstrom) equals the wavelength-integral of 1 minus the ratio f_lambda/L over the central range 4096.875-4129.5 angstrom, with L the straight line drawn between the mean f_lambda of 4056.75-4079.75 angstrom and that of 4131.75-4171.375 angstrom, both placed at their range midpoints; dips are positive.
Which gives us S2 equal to 4.0 angstrom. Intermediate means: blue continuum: 5.32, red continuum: 5.13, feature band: 4.58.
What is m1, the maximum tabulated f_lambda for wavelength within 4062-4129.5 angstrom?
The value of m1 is 6.171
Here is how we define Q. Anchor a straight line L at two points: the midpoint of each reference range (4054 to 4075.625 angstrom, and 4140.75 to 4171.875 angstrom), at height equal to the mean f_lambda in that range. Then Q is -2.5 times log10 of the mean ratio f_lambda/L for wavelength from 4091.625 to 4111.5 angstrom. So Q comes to 0.26 mag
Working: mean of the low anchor 5.42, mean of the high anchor 5.17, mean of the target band 4.19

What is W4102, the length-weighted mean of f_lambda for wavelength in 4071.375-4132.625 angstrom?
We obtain 4.72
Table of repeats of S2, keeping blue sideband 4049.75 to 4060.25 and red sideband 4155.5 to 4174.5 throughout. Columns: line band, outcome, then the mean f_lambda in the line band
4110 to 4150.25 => 2.8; 4.99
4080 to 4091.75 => 1.4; 4.85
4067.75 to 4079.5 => 0.7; 5.2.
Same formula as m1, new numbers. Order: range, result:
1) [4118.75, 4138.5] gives 6.089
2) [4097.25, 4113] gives 5.163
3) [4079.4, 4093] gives 5.522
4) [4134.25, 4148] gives 5.642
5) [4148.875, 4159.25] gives 6.107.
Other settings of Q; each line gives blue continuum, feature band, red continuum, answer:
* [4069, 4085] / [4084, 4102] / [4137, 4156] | 0.122 mag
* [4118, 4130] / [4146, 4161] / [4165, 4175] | -0.012 mag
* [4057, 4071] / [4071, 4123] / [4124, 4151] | 0.137 mag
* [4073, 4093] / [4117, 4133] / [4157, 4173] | 0.011 mag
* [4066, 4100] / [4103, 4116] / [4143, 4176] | 0.105 mag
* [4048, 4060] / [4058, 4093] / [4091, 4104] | -0.047 mag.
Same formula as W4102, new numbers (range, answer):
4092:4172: 4.88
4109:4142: 4.98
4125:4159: 5.04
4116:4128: 5.02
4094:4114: 4.17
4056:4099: 5.02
